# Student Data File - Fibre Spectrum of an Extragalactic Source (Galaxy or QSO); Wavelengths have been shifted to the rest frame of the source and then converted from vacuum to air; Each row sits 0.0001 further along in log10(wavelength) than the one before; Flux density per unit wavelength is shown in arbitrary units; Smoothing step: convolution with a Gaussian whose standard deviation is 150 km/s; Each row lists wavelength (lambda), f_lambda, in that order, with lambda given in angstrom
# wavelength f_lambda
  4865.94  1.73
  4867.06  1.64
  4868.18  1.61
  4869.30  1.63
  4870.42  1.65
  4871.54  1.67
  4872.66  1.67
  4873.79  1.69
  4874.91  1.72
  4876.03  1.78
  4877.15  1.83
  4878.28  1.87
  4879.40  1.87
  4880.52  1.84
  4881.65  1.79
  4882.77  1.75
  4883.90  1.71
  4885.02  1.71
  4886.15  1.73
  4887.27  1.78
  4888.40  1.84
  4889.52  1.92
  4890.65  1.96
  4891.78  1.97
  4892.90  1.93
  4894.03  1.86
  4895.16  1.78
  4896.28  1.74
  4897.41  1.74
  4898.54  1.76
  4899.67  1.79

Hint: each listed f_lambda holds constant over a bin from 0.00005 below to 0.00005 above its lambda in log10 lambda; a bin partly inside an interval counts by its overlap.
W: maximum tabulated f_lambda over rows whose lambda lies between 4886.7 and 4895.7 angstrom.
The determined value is 1.97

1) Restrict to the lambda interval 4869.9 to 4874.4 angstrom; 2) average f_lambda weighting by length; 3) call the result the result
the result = 1.67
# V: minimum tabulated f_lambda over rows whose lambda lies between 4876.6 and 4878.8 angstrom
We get 1.83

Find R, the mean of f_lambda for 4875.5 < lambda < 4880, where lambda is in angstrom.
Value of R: 1.84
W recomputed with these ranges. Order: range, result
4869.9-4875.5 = 1.72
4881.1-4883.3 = 1.79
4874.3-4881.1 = 1.87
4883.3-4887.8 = 1.78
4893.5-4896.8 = 1.86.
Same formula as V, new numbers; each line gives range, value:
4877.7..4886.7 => 1.71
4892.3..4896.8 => 1.74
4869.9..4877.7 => 1.65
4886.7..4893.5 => 1.78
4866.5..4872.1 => 1.61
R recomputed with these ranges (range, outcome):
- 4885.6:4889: 1.79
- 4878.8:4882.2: 1.83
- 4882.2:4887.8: 1.74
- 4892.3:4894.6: 1.9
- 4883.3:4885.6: 1.71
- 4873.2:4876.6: 1.73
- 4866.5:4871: 1.63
